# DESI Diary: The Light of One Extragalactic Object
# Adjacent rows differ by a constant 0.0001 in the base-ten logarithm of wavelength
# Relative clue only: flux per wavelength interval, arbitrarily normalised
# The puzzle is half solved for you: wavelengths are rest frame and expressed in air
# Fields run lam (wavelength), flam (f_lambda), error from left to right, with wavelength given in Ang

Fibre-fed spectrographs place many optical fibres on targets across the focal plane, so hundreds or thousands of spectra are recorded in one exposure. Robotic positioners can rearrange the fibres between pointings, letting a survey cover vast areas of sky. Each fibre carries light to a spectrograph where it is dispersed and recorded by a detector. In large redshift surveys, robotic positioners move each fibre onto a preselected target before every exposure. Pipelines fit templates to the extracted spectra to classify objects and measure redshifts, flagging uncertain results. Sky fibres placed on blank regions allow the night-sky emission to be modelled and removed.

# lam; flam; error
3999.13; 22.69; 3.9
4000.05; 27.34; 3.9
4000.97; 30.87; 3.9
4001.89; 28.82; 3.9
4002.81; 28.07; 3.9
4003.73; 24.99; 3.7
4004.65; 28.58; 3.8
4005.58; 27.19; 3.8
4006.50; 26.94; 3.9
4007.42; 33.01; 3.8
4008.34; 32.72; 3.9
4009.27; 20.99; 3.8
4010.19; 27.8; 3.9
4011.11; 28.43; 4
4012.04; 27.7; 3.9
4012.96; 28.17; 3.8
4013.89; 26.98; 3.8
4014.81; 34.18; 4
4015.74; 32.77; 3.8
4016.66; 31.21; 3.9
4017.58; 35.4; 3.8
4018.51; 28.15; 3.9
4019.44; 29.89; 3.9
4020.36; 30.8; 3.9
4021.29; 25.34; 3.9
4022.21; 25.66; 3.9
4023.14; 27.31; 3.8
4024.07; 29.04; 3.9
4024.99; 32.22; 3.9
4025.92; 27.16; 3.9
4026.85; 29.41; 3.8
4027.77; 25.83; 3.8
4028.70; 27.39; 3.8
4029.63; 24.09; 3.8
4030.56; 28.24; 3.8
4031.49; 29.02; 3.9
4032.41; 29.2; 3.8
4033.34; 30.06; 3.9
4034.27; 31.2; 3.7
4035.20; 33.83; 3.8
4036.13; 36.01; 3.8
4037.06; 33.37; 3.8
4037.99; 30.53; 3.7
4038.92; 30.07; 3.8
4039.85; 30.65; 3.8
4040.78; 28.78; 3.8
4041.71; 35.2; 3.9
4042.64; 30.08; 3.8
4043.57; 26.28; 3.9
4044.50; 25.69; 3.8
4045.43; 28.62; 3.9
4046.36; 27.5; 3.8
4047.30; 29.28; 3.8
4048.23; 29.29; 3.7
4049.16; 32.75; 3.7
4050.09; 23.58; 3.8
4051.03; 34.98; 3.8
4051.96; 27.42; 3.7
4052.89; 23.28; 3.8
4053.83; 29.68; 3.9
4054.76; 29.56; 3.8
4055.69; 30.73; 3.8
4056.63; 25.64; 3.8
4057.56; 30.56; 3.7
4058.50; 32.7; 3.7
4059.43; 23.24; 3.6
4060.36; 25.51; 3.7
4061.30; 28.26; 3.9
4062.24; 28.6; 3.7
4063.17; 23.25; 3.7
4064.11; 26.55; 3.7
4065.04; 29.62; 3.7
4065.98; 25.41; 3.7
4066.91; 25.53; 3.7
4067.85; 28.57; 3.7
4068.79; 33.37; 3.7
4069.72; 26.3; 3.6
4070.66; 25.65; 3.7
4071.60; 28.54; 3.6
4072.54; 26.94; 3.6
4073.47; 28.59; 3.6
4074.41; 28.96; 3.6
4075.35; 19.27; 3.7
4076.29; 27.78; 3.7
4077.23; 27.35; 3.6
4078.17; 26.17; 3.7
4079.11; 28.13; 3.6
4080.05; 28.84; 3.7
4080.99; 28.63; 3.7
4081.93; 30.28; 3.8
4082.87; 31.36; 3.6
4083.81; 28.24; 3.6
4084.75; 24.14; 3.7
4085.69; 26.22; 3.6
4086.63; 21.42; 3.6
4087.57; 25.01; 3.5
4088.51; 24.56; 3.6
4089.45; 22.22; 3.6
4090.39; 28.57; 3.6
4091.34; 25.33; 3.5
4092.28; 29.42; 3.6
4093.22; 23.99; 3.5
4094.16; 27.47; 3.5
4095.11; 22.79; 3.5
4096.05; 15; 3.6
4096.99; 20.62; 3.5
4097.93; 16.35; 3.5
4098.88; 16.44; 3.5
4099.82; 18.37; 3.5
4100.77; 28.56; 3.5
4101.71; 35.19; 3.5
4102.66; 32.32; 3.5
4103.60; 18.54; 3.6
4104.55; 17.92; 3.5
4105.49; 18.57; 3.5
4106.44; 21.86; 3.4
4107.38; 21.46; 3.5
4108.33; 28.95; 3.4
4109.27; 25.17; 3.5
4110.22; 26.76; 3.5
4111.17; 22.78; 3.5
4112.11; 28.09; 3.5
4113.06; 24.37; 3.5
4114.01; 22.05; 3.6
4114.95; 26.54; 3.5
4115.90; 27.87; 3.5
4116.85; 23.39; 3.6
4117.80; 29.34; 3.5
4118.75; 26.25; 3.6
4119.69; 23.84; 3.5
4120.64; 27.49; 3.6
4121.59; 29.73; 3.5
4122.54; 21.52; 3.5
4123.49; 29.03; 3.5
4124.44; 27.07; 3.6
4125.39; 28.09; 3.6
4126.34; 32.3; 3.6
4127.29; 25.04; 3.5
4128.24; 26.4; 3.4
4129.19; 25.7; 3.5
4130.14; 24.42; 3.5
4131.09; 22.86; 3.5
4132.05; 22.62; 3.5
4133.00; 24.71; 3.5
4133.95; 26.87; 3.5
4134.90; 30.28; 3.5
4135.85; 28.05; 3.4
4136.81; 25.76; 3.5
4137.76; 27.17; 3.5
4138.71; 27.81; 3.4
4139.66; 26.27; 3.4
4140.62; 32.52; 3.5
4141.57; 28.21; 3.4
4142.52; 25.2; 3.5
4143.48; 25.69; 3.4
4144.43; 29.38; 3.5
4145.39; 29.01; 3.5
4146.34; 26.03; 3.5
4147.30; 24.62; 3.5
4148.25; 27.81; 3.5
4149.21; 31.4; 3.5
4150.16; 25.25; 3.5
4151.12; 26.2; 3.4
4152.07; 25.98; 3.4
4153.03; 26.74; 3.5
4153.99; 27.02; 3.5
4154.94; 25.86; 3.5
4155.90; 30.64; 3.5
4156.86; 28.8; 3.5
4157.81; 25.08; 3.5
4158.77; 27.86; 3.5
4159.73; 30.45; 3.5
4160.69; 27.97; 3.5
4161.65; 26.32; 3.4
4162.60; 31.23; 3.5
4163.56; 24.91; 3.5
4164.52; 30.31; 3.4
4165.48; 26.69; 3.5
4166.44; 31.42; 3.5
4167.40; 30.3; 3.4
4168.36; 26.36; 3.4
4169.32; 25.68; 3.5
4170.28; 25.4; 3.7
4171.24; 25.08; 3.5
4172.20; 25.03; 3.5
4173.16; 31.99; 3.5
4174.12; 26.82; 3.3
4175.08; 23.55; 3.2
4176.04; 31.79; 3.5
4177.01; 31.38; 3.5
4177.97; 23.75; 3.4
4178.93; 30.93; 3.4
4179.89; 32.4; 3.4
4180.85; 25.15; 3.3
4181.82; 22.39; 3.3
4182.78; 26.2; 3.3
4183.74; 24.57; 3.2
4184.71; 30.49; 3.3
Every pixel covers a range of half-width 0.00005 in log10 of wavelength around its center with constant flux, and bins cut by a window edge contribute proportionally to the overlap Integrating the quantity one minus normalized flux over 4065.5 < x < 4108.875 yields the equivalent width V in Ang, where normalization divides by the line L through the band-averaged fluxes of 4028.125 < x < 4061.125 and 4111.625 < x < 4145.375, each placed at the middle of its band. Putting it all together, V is 4.1 Ang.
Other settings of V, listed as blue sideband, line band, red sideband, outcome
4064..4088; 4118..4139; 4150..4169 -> 0.8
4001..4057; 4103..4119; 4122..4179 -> 2.1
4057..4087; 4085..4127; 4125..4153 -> 3.7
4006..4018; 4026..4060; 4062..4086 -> -0.8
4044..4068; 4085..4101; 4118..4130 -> 2.5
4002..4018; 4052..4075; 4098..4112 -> -1.4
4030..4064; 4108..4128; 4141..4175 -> 1.2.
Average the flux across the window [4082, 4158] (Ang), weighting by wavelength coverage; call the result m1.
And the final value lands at 25.8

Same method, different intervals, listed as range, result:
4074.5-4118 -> 24.9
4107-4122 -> 25.9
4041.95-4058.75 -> 28.8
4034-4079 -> 28.5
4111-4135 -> 26.1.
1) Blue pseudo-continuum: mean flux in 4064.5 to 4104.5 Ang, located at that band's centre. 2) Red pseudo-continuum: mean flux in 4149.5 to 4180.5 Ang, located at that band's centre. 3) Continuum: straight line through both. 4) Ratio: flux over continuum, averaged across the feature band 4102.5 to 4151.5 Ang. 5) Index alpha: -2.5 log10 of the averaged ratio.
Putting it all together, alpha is 0.03 mag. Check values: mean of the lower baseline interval 25.8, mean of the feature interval 26.1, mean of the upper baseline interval 27.8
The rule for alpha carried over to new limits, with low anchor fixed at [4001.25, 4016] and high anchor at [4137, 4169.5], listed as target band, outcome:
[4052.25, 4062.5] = 0.01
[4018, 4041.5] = -0.04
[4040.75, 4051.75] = -0.04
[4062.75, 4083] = 0.03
